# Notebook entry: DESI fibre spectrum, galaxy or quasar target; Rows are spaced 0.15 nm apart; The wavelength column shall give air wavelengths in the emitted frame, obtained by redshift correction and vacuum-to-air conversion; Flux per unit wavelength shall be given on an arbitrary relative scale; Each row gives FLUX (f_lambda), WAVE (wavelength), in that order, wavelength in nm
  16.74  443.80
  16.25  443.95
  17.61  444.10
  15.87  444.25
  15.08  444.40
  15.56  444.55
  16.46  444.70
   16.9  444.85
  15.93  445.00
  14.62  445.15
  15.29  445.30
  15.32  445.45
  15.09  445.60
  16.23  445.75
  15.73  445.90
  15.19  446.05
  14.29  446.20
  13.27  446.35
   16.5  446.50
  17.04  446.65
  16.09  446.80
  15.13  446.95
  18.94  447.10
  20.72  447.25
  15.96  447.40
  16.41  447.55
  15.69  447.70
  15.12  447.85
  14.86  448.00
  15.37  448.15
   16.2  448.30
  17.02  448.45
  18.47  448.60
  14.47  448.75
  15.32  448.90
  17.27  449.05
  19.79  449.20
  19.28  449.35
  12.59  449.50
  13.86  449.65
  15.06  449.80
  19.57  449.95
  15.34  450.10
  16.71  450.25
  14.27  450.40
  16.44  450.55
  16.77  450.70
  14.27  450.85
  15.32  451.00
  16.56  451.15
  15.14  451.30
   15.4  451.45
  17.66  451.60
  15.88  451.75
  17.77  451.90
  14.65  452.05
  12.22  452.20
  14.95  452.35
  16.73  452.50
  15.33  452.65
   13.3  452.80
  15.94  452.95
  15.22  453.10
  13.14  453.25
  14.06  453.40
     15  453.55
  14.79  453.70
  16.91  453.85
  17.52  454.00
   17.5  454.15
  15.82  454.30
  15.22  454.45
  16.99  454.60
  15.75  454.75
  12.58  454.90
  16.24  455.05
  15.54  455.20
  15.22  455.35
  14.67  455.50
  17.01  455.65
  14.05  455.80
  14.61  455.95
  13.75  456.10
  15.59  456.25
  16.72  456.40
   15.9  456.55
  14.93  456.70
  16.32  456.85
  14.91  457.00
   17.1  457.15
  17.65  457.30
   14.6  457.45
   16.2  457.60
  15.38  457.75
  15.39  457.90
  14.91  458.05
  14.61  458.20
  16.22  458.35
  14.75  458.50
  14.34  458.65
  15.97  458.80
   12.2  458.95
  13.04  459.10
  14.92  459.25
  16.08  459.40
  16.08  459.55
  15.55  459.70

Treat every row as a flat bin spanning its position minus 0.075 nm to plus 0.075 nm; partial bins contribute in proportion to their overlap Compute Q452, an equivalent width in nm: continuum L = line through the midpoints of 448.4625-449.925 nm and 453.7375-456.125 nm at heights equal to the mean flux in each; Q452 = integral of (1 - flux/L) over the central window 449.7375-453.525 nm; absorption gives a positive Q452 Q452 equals 0.13 nm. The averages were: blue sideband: 16.4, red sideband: 15.6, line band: 15.5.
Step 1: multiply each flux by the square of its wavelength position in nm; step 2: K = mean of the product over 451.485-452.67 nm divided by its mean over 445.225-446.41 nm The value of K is 1.07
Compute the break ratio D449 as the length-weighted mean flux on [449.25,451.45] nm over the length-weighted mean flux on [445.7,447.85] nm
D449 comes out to 1.0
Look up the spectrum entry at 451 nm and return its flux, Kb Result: 15.32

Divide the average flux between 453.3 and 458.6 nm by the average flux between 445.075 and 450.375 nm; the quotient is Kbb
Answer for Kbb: 1.0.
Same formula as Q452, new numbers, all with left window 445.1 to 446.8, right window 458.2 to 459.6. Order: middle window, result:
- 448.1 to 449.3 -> -0.124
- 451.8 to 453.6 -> 0.025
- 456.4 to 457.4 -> -0.084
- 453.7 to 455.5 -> -0.101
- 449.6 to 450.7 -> -0.059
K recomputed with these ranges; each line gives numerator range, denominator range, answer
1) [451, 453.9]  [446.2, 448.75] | 0.96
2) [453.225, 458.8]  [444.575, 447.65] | 1.01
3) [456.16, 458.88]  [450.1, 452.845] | 1.03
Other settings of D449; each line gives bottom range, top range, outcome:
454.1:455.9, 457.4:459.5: 0.96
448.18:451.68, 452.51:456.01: 0.95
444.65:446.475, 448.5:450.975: 1.05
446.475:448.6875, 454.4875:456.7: 0.92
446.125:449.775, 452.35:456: 0.95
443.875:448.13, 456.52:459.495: 0.96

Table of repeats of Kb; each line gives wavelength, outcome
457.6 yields 16.2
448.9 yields 15.32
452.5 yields 16.73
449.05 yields 17.27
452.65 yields 15.33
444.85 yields 16.9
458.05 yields 14.91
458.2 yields 14.61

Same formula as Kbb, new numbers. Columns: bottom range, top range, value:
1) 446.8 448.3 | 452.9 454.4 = 0.95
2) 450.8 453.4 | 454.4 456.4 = 1.00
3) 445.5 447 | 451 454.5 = 1.00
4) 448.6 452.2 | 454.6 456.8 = 0.95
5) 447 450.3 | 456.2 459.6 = 0.93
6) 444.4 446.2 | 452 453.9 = 0.95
